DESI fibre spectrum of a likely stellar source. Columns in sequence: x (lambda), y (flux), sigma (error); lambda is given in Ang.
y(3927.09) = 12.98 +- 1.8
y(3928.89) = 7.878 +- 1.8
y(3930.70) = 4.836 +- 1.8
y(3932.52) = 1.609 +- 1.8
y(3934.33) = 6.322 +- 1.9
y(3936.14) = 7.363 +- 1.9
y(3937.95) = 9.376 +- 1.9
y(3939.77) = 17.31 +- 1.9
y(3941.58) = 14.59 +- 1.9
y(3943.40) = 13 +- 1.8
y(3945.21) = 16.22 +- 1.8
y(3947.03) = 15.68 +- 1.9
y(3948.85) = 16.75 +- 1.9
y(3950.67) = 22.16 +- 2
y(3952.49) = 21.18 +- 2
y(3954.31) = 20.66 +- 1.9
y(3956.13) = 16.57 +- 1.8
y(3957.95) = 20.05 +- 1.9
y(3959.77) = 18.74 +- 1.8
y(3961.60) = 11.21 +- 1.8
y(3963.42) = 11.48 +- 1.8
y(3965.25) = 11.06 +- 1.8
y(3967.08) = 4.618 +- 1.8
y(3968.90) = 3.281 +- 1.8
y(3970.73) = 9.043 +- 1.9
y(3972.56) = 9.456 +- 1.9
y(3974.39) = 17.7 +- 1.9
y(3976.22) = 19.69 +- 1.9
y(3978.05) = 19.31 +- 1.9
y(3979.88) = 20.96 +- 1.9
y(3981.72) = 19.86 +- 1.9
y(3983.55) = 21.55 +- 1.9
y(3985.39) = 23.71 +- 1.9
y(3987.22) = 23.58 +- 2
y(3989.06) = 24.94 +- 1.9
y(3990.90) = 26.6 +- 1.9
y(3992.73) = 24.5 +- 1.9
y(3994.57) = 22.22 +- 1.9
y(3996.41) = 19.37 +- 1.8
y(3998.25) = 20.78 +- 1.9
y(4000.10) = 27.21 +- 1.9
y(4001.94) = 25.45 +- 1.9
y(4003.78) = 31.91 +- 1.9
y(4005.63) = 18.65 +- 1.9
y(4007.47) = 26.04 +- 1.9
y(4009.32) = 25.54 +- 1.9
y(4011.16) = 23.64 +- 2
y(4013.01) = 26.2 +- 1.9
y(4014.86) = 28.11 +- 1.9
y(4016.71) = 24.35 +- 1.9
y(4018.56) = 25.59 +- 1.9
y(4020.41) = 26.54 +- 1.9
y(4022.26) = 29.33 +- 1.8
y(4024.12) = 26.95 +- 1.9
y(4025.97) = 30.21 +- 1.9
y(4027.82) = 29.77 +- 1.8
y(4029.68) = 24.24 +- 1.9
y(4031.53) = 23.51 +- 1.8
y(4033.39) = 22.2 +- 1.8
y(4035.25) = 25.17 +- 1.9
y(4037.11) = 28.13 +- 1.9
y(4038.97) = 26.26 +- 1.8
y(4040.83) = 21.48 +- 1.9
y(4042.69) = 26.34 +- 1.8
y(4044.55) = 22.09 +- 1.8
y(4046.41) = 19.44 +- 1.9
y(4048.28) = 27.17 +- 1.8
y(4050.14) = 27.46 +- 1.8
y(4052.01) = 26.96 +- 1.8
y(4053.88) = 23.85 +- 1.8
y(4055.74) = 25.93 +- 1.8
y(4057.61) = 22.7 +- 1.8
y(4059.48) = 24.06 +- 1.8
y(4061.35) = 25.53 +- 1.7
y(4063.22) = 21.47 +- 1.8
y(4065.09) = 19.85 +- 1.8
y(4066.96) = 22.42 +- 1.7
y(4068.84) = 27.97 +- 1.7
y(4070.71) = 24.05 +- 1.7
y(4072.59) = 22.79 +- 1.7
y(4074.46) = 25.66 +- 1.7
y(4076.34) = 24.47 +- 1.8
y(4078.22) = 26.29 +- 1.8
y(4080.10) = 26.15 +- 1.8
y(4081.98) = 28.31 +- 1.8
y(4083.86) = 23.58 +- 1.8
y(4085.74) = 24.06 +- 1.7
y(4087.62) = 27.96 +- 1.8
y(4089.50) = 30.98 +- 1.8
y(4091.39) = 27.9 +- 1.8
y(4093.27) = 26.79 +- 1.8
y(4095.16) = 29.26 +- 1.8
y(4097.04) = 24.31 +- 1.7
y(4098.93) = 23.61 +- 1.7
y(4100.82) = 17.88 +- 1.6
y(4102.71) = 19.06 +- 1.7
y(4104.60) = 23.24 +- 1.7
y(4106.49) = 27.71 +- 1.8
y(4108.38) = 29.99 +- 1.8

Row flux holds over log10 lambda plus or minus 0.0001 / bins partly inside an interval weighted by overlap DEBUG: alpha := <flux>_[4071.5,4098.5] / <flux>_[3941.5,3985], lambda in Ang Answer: 1.67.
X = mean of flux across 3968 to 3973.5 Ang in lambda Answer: 7.31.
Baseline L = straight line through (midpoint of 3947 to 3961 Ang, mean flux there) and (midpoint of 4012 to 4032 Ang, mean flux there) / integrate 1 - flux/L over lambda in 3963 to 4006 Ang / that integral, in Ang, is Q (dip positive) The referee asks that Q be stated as 7.0 Ang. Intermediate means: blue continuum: 19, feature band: 19.1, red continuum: 26.9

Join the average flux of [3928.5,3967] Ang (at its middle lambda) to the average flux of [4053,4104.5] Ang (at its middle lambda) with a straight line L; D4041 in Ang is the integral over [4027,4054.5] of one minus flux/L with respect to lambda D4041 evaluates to -4.6 Ang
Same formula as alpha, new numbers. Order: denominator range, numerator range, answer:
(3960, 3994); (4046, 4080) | 1.45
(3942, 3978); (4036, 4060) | 1.68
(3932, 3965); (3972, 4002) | 1.49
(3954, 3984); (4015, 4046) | 1.74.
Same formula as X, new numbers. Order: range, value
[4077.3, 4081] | 26.2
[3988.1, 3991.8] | 25.7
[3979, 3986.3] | 21.5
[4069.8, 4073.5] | 23.4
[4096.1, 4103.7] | 21.2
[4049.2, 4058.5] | 25.4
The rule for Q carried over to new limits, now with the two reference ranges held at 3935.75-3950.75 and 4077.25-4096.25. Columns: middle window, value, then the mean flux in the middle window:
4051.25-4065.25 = 0.4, 24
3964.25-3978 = 4.7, 11.2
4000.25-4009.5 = -2.7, 25.7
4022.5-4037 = -2.7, 26.3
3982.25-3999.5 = -4.0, 23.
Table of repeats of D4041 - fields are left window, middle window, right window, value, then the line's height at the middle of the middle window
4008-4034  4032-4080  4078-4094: 3.9 Ang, 26.6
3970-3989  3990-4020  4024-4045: -3.9 Ang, 22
